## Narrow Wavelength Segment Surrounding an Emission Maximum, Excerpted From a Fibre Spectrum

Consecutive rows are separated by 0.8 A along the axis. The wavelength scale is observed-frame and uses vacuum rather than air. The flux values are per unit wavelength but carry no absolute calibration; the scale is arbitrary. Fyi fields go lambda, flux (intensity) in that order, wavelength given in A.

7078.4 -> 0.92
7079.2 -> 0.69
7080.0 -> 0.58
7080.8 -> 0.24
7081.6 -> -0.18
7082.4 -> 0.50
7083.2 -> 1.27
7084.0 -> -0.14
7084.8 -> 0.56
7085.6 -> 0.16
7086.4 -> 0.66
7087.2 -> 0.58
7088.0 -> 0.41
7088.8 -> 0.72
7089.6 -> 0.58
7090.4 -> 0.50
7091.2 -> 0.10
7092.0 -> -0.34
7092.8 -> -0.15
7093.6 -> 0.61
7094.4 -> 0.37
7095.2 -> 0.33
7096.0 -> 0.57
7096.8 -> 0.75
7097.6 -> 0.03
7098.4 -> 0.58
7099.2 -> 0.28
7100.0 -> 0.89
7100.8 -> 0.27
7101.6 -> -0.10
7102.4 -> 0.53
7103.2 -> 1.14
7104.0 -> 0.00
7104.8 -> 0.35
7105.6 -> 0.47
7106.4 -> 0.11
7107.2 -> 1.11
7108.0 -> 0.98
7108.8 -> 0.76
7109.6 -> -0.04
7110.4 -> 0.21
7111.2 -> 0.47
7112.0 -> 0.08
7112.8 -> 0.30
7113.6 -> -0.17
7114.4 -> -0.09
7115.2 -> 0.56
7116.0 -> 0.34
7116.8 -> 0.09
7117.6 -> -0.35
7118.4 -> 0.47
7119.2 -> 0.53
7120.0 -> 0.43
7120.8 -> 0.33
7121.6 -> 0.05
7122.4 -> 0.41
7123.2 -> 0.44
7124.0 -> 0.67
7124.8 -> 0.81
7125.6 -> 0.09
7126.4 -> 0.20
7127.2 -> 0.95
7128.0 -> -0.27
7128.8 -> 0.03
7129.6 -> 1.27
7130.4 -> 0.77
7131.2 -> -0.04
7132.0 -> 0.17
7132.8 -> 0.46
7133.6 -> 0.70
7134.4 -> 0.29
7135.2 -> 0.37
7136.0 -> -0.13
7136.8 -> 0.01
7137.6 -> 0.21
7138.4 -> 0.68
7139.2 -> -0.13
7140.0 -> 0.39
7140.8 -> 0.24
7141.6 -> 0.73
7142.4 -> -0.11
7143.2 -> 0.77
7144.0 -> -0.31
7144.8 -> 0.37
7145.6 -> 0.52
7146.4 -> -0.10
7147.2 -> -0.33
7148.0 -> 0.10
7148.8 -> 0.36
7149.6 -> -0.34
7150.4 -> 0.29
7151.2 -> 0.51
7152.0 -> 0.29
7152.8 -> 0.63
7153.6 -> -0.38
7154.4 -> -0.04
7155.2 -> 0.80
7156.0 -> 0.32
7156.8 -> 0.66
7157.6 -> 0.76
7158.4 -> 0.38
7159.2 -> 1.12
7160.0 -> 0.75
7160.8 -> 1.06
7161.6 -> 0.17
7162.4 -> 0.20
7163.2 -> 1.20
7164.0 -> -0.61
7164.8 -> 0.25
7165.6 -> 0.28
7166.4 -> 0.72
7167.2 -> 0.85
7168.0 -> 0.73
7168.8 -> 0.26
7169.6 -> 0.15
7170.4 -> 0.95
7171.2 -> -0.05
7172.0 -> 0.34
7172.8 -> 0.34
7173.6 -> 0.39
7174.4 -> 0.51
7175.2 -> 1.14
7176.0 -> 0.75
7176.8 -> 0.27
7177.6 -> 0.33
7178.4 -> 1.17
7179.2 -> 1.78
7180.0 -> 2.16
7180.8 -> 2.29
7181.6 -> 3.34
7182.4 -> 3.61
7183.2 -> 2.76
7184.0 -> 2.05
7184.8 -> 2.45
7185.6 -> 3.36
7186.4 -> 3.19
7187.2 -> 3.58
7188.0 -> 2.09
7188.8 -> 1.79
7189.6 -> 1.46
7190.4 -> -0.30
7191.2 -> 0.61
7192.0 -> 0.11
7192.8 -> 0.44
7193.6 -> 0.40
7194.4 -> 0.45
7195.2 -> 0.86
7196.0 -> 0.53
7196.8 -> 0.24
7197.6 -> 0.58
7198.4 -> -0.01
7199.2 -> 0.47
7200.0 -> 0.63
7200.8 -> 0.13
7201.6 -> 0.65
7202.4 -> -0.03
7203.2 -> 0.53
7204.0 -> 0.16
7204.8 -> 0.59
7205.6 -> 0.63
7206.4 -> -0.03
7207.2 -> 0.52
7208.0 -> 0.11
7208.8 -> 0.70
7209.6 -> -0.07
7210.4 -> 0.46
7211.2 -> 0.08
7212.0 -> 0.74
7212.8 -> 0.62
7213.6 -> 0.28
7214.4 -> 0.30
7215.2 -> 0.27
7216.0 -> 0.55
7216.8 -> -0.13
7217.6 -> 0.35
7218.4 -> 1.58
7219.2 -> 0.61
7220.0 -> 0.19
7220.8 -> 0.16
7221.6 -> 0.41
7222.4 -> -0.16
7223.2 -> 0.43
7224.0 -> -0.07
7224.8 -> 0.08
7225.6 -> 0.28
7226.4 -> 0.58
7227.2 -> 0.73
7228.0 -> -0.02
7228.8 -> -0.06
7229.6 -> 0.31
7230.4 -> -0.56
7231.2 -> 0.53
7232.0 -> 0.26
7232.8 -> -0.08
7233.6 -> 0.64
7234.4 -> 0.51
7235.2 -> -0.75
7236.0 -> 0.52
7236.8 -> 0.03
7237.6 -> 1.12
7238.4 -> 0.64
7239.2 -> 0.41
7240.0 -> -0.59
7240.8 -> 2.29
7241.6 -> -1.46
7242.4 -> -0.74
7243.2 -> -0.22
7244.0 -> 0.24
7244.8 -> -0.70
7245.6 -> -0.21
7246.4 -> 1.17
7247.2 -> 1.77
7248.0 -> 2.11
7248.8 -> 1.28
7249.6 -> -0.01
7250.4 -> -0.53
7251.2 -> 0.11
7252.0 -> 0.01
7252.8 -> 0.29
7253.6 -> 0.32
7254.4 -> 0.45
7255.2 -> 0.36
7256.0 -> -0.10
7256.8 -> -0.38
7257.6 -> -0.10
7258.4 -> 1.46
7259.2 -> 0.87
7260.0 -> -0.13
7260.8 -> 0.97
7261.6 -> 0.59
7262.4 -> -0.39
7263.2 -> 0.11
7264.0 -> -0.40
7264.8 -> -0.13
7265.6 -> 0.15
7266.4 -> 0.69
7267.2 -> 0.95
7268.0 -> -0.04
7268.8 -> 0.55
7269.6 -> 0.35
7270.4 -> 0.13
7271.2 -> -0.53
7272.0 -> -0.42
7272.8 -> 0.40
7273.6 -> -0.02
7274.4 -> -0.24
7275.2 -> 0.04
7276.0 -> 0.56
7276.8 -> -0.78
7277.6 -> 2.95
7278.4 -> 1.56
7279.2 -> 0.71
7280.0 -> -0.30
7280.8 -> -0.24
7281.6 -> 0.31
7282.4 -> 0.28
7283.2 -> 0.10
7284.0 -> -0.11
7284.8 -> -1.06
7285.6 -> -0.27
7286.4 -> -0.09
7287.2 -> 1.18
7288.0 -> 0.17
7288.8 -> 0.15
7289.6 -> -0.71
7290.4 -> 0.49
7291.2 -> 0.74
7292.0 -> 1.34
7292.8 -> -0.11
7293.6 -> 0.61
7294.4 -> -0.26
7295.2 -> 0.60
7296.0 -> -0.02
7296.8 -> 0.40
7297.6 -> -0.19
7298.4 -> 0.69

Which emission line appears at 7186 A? [O II] 3727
